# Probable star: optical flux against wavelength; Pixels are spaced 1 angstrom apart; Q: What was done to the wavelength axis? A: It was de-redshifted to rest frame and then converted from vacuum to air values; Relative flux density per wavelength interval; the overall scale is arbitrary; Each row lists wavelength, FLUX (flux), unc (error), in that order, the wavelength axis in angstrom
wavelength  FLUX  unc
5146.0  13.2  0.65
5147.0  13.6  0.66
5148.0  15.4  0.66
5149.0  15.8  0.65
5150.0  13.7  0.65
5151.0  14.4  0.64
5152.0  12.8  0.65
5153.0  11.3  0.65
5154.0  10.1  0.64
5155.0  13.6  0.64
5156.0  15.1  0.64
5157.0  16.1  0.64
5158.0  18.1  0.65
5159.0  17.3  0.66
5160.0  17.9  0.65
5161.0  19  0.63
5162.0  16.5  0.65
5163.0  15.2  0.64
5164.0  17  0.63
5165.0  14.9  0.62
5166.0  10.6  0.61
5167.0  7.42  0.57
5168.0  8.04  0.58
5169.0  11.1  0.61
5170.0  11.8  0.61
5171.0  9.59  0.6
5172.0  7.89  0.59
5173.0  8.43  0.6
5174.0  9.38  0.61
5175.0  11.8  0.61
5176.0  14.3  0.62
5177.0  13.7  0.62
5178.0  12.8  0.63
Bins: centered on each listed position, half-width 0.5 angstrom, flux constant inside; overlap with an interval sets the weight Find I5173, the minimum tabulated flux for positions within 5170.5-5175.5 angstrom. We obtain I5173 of 7.89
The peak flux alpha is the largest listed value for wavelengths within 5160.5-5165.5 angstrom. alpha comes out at 19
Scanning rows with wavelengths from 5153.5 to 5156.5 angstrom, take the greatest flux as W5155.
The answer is 15.1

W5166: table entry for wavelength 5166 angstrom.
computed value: 10.6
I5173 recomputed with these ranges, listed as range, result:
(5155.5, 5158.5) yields 15.1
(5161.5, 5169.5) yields 7.42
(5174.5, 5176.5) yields 11.8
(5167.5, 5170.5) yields 8.04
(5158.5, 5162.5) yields 16.5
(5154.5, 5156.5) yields 13.6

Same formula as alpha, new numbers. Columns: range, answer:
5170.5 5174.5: 9.59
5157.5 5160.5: 18.1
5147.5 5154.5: 15.8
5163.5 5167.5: 17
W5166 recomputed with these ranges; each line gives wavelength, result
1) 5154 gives 10.1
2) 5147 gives 13.6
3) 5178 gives 12.8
